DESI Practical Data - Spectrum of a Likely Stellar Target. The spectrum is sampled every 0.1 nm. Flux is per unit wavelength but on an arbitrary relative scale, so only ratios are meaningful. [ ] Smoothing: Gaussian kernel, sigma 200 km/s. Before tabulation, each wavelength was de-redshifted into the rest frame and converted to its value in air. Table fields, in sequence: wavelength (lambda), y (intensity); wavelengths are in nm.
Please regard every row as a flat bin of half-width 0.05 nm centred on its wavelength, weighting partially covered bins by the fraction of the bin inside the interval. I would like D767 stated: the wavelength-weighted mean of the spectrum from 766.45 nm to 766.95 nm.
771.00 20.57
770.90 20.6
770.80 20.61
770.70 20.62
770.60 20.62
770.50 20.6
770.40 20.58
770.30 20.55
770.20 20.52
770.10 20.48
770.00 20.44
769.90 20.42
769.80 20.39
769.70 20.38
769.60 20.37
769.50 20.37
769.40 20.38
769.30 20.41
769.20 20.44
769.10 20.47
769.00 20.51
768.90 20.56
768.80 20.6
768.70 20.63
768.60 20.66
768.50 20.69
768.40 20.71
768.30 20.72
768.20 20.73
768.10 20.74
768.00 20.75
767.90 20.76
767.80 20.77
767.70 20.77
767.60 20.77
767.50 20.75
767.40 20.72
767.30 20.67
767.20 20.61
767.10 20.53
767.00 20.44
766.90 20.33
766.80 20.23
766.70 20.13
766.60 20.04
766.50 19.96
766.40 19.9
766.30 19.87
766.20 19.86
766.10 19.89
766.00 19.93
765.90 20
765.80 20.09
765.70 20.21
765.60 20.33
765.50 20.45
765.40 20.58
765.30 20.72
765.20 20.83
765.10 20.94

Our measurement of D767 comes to 20.1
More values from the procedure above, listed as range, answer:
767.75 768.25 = 20.7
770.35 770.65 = 20.6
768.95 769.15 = 20.5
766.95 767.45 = 20.6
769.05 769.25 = 20.5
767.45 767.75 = 20.8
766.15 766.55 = 19.9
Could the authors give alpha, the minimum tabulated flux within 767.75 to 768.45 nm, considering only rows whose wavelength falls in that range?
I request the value 20.71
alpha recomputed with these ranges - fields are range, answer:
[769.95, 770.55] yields 20.44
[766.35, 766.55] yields 19.9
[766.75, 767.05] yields 20.23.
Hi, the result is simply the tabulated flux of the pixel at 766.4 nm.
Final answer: 19.9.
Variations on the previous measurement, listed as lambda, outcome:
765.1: 20.94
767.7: 20.77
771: 20.57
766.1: 19.89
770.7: 20.62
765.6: 20.33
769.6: 20.37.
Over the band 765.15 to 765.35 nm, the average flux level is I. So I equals 20.8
